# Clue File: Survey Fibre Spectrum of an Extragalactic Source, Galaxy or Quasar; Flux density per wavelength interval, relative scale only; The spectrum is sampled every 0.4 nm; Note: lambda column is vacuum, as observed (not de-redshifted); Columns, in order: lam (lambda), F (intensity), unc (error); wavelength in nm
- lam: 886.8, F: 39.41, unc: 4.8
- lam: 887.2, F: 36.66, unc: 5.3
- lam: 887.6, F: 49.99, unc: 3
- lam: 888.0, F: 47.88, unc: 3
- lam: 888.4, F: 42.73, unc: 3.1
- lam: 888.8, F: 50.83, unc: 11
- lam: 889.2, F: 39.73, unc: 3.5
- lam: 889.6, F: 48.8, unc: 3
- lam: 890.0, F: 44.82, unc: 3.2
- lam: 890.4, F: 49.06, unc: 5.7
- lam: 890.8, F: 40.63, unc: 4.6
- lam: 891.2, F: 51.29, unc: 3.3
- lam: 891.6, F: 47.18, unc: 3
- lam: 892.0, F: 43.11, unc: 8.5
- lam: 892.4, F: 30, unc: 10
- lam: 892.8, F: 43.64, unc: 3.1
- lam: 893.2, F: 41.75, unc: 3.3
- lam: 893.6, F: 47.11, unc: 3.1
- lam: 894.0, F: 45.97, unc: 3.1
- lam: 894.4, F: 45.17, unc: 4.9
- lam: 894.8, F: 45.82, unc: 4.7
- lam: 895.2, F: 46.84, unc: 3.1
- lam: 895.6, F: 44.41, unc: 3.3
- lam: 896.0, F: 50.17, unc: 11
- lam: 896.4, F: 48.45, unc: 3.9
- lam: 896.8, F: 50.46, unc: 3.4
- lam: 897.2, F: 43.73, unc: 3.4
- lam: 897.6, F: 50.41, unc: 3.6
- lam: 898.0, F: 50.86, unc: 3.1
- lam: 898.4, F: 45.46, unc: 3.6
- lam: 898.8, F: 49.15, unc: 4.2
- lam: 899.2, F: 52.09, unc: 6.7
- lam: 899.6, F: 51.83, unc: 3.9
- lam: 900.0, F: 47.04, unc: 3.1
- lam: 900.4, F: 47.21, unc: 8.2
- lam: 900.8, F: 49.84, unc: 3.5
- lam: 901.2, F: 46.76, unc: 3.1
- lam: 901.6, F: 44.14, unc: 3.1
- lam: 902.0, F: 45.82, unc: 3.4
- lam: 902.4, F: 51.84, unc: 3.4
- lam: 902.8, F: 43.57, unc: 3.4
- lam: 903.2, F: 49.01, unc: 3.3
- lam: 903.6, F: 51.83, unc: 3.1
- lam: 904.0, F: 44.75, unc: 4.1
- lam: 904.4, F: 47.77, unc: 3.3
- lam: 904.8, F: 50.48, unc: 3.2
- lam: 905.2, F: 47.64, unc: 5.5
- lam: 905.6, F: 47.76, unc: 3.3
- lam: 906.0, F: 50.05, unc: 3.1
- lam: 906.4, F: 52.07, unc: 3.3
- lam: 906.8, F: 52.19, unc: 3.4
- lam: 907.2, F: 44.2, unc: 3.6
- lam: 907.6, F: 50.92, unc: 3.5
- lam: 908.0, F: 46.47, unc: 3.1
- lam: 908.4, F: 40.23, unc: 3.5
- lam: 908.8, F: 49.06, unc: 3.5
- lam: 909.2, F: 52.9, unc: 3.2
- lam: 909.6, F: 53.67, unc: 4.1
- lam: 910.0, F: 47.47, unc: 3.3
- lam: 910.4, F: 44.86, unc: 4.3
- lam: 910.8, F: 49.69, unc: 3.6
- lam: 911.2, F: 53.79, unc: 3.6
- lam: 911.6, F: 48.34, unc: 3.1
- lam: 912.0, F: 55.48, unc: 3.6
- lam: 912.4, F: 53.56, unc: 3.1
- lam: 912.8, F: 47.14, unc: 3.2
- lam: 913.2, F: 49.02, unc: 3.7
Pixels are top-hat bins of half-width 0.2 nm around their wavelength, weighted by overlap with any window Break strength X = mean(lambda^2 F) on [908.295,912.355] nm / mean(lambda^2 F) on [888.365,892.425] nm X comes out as 1.16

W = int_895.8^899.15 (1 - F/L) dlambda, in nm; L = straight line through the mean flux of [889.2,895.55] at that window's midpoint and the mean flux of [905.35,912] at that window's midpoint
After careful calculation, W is -0.20 nm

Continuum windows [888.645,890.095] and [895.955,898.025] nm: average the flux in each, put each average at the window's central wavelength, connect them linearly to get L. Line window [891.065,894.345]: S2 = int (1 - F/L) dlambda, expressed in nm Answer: 0.25 nm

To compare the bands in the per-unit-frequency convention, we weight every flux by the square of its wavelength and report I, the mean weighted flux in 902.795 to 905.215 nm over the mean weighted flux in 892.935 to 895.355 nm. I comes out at 1.09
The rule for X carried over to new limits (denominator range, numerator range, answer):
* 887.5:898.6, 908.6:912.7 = 1.15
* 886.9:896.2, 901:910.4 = 1.11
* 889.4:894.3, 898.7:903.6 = 1.11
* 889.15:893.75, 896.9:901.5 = 1.12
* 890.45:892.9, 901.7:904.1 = 1.14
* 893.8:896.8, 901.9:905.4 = 1.04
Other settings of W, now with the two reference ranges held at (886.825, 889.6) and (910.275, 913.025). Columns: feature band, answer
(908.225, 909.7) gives 0.03 nm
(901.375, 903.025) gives 0.06 nm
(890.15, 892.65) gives 0.10 nm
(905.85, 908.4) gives 0.04 nm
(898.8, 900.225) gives -0.08 nm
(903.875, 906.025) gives 0.04 nm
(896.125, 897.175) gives -0.04 nm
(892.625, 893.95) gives 0.04 nm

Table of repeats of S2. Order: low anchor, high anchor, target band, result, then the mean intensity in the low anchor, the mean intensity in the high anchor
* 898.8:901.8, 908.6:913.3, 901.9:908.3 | 0.119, 48.5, 50.4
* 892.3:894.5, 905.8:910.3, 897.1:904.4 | -0.371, 42.7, 48.9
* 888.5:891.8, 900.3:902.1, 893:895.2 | 0.058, 46.4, 46.8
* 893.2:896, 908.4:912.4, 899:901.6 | -0.071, 45.9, 50.2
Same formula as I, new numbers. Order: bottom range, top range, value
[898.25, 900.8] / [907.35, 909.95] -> 1.02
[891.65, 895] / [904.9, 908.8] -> 1.15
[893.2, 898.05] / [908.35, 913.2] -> 1.10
